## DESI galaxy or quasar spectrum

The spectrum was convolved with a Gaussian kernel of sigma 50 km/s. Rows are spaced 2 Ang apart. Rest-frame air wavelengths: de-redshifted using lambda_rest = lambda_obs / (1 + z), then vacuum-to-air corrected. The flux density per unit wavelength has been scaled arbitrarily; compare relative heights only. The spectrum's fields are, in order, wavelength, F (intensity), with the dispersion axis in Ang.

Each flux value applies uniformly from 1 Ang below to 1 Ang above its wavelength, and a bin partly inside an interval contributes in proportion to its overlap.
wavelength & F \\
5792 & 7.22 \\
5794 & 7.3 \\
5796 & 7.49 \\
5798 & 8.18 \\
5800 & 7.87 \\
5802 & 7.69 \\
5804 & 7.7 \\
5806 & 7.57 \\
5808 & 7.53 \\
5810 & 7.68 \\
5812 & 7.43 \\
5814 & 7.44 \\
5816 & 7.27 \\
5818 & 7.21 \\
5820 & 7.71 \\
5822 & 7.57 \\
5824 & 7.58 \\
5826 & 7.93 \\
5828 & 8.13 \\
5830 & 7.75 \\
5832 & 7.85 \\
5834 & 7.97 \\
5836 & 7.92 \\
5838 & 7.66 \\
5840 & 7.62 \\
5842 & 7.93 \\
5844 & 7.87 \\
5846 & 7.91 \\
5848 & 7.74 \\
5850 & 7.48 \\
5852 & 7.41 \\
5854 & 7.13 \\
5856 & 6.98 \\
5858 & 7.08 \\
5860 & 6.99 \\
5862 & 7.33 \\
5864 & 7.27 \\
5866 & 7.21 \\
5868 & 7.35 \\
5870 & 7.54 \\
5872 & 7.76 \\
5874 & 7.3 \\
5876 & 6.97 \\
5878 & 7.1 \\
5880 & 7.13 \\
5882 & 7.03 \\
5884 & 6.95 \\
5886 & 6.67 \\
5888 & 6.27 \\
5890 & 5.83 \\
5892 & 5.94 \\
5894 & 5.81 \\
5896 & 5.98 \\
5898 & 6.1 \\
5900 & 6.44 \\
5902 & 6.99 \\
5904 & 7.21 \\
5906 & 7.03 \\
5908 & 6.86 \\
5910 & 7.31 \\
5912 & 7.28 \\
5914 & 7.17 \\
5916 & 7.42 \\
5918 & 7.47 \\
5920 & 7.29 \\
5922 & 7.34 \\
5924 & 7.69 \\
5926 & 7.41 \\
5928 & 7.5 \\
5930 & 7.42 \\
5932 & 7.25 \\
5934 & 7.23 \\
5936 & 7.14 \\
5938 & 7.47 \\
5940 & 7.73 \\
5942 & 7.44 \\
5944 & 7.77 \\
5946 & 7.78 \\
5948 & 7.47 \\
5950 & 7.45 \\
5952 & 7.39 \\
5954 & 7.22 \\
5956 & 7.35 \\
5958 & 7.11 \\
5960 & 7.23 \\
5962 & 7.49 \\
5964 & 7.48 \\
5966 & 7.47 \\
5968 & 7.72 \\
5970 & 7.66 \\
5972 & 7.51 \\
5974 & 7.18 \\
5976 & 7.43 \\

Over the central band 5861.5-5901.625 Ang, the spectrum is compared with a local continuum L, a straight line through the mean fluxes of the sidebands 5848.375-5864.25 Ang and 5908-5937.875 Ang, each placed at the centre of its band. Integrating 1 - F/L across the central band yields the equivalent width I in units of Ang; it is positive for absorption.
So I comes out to 2.6 Ang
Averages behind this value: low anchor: 7.23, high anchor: 7.34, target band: 6.8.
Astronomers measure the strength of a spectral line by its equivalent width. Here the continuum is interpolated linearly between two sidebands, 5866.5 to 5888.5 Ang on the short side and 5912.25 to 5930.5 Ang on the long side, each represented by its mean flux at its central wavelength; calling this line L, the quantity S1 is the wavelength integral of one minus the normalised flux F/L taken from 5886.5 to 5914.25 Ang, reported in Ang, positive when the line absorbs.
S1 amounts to 2.7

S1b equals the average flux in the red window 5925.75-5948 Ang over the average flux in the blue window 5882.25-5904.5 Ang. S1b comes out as 1.17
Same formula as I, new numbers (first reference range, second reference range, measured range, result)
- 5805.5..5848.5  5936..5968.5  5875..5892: 2.0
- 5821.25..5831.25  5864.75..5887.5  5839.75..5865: 0.1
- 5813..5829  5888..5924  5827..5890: -1.0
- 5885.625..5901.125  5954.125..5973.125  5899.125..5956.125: -4.9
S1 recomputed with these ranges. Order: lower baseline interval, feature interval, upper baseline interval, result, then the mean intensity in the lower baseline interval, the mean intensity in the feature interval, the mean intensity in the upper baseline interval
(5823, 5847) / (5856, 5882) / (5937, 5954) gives 1.7 Ang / 7.84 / 7.23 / 7.54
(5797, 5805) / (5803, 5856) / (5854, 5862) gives -1.3 Ang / 7.86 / 7.64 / 7.07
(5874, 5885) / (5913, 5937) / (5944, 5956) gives -0.1 Ang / 7.06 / 7.36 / 7.48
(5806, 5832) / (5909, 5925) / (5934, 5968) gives 0.2 Ang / 7.61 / 7.37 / 7.44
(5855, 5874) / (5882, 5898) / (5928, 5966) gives 2.3 Ang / 7.28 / 6.25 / 7.42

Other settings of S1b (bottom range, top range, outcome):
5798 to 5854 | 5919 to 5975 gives 0.97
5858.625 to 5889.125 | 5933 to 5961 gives 1.04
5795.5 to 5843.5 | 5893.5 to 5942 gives 0.93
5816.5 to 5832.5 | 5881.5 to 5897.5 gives 0.82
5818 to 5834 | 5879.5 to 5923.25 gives 0.88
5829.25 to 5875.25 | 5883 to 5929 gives 0.91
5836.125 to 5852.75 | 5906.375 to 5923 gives 0.94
